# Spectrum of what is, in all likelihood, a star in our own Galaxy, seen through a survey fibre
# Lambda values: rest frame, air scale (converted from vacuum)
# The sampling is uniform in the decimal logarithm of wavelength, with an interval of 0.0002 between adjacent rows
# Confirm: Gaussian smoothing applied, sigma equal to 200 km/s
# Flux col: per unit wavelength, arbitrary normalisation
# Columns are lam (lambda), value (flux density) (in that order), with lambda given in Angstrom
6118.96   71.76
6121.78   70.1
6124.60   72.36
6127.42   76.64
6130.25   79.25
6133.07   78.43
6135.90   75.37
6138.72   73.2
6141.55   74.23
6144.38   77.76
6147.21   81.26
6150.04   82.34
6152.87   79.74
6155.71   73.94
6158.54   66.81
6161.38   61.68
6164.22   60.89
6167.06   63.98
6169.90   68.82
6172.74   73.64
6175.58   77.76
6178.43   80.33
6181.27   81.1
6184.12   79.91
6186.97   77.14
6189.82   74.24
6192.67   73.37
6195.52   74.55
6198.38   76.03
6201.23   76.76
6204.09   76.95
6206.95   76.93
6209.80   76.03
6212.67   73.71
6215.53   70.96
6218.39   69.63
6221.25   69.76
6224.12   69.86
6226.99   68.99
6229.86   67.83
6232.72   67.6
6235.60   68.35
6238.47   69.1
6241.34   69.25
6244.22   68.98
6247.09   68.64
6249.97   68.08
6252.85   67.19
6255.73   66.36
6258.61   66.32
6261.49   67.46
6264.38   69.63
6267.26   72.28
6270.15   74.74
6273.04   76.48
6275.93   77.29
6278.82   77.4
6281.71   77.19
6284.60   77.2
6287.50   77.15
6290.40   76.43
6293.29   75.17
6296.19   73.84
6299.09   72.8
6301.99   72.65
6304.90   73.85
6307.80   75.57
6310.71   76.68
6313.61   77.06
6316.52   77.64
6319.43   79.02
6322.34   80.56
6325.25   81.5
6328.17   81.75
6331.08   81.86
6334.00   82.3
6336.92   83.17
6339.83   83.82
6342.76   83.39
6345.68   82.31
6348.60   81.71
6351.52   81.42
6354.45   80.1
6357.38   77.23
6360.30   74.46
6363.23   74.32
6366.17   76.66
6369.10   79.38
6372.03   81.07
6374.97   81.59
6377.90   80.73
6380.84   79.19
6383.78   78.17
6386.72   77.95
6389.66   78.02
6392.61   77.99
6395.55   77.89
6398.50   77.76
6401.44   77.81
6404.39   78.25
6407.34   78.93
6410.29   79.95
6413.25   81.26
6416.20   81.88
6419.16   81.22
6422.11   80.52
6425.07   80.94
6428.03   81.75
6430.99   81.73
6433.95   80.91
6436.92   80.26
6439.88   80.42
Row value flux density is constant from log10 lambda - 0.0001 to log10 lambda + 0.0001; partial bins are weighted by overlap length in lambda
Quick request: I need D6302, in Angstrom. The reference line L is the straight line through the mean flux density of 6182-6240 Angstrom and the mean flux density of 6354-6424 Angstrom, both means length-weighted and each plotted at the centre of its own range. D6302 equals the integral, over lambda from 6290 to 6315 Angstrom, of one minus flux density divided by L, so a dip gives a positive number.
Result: 0.4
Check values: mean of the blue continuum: 73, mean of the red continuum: 78.8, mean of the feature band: 74.8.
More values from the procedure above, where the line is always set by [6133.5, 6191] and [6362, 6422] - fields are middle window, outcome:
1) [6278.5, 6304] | 0.5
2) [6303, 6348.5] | -1.4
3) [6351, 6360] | 0.0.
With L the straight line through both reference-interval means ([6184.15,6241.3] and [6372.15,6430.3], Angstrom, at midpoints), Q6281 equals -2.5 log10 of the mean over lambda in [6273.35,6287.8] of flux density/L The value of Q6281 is -0.029 mag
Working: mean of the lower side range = 72.6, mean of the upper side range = 79.6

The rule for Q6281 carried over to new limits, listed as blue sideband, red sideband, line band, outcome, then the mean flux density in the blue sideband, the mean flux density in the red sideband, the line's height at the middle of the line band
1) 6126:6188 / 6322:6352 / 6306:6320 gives 0.06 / 74.7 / 82.3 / 81.2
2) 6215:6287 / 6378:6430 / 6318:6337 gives -0.09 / 70.8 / 79.4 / 75.1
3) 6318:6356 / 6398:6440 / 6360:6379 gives 0.04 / 81.7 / 80.3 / 81.2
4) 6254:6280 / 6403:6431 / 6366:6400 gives 0.00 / 71.9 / 80.6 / 78.6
